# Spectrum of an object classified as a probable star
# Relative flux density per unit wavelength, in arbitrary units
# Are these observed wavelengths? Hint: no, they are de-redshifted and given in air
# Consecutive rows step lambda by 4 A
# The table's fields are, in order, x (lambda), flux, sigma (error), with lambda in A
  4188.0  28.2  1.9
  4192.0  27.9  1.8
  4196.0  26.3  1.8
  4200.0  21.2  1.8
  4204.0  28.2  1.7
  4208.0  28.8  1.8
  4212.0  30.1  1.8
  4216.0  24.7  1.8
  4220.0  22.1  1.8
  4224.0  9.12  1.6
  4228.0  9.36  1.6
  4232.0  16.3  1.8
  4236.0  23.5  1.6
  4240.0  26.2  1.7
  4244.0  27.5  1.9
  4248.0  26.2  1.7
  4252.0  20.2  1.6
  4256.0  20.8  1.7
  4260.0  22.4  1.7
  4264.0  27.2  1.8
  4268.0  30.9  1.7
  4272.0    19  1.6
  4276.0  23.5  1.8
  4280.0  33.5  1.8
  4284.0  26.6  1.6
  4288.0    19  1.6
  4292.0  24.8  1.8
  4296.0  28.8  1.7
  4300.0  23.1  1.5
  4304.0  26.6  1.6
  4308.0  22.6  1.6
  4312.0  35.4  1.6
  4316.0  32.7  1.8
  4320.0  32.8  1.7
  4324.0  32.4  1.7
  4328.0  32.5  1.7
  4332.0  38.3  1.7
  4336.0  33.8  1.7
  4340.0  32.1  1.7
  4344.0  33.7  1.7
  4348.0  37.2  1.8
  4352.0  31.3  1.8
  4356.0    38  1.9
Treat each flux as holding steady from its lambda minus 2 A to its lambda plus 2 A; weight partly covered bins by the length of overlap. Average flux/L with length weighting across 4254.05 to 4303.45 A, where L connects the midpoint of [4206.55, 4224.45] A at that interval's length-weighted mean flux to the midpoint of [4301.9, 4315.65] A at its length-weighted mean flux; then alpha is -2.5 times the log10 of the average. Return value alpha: 0.090 mag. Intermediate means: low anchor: 24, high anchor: 28.7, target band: 25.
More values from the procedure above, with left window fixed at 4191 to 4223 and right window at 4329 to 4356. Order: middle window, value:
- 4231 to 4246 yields 0.16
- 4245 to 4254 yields 0.20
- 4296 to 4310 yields 0.28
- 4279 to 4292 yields 0.20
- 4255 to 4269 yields 0.16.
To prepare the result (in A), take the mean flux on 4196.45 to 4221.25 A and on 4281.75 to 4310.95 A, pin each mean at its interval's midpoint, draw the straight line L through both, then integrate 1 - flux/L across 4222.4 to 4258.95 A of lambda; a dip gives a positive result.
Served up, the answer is 7.8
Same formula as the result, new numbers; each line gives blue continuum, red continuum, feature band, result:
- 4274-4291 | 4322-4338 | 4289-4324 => 2.0 A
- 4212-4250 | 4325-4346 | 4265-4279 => 0.4 A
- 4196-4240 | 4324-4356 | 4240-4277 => 2.2 A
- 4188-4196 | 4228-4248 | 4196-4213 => -0.5 A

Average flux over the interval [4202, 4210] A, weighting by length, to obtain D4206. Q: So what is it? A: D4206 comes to 28.5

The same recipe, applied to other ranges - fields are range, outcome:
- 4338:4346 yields 32.9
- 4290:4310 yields 25.2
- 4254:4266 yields 23.5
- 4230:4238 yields 19.9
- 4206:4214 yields 29.5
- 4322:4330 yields 32.5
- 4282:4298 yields 24.8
